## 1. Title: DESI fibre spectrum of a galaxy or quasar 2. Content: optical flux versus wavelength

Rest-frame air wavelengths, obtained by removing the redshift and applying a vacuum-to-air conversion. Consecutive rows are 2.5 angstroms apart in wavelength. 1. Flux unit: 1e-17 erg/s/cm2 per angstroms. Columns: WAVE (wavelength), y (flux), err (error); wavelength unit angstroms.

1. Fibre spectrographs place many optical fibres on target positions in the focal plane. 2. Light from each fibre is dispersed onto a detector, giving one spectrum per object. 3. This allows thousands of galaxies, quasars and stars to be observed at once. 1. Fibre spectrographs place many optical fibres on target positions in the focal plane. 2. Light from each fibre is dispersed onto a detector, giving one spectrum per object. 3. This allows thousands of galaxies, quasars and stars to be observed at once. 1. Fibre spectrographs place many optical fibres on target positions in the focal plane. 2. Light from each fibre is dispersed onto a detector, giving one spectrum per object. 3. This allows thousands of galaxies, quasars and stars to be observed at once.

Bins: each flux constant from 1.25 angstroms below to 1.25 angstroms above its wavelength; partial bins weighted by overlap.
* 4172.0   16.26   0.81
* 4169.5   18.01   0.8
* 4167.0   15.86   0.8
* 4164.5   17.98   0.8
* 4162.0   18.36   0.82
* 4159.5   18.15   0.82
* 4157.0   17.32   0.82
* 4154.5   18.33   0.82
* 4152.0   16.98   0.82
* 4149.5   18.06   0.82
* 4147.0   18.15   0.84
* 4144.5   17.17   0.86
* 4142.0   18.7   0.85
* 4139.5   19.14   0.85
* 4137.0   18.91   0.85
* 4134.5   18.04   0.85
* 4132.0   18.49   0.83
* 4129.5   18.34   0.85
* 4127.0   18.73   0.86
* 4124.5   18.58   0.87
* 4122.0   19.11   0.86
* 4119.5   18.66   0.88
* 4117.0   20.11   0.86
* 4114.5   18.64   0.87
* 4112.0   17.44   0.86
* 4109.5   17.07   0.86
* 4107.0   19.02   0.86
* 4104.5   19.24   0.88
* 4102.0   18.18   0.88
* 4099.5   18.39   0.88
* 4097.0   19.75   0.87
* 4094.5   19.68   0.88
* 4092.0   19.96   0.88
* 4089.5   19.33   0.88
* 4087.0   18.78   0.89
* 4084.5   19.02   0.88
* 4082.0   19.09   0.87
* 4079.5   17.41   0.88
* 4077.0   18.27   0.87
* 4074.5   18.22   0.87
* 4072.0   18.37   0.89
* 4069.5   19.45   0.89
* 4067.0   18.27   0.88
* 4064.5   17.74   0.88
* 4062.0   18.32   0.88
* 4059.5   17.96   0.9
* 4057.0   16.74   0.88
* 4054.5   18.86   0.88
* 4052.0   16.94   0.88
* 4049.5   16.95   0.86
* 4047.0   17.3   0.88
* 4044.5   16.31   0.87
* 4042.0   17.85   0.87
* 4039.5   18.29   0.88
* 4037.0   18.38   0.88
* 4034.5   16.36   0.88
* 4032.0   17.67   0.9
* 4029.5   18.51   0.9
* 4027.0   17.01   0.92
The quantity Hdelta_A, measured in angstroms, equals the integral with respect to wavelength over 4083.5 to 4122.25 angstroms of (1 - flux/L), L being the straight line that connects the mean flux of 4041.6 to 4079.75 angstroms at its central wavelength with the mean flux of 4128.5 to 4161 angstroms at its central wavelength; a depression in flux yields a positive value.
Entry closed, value -2.0 angstroms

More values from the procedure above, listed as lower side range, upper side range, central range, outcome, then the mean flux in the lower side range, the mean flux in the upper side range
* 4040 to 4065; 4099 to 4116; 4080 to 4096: -1.07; 17.5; 18.3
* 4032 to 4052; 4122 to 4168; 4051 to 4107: -2.99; 17.3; 18.1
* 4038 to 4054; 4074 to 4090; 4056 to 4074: -0.14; 17.4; 18.6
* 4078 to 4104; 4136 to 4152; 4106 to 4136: 0.05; 19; 18.2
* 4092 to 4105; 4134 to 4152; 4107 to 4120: 0.27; 19.1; 18.2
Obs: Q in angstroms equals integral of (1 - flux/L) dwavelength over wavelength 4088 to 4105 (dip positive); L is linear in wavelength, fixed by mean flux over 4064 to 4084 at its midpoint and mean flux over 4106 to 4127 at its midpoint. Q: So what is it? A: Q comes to -0.7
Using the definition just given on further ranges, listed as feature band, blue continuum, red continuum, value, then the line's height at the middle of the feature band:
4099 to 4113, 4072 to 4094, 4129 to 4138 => 0.29 angstroms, 18.6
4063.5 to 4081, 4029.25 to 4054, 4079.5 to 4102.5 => 0.18 angstroms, 18.5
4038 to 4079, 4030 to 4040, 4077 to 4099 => 0.98 angstroms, 18.3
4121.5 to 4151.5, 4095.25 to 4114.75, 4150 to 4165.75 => -0.47 angstroms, 18.1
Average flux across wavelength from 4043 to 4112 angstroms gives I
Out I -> 18.3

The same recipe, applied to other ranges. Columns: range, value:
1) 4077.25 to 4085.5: 18.5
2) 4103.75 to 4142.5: 18.6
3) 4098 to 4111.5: 18.4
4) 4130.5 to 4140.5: 18.6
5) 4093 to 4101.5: 19.2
